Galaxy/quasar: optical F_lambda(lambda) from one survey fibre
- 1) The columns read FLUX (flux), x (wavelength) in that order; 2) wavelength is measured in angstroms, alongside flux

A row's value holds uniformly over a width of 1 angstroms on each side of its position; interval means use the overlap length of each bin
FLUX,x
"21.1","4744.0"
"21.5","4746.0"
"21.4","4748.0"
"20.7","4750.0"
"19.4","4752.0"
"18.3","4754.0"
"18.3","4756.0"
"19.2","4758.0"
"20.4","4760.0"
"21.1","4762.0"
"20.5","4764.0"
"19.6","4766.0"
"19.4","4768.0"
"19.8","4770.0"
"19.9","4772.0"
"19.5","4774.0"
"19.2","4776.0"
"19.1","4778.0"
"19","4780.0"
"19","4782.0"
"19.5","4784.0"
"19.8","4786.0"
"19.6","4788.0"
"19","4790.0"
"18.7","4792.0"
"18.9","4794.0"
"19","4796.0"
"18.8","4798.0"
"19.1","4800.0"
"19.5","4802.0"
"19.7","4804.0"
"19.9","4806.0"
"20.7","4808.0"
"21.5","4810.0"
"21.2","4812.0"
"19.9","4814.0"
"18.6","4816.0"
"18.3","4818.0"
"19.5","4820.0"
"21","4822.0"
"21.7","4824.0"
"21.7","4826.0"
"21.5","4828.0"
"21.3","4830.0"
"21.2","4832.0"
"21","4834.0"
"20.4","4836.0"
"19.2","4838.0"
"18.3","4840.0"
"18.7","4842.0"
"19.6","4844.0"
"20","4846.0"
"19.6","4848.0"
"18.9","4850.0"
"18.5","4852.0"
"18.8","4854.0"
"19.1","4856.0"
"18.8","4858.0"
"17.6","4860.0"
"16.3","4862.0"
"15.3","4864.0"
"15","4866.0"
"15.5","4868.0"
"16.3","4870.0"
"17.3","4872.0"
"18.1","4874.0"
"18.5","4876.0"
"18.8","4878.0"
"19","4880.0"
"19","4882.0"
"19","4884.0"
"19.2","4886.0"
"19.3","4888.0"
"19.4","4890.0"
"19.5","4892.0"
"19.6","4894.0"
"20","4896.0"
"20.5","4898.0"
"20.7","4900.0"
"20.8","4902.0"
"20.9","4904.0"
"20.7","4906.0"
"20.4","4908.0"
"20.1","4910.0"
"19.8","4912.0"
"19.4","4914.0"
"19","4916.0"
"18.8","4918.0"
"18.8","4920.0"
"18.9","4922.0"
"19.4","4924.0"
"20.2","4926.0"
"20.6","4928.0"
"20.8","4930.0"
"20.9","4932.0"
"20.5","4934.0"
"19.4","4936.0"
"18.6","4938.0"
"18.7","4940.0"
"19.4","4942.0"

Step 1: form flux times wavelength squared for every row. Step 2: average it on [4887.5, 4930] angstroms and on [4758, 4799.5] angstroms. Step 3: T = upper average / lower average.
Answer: 1.08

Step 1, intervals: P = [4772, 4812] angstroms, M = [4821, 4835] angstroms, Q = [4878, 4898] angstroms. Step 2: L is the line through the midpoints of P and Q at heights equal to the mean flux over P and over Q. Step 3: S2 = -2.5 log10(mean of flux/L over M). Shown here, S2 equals -0.10 mag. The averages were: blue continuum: 19.5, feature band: 21.3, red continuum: 19.4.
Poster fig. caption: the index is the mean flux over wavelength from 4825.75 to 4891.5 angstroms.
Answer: 18.8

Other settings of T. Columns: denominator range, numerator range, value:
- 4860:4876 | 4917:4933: 1.23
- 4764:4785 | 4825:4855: 1.05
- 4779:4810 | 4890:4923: 1.07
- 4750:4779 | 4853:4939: 1.03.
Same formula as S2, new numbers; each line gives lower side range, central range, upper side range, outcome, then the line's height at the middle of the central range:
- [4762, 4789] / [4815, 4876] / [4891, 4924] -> 0.05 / 19.7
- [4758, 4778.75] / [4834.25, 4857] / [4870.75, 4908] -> 0.02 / 19.6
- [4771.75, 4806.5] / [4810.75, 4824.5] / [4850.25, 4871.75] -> -0.09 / 18.4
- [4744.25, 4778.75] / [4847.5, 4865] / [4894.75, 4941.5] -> 0.10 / 19.9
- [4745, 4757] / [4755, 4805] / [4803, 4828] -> 0.04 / 20.1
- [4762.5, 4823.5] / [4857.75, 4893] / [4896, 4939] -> 0.11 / 19.8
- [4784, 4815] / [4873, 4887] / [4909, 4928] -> 0.04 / 19.5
